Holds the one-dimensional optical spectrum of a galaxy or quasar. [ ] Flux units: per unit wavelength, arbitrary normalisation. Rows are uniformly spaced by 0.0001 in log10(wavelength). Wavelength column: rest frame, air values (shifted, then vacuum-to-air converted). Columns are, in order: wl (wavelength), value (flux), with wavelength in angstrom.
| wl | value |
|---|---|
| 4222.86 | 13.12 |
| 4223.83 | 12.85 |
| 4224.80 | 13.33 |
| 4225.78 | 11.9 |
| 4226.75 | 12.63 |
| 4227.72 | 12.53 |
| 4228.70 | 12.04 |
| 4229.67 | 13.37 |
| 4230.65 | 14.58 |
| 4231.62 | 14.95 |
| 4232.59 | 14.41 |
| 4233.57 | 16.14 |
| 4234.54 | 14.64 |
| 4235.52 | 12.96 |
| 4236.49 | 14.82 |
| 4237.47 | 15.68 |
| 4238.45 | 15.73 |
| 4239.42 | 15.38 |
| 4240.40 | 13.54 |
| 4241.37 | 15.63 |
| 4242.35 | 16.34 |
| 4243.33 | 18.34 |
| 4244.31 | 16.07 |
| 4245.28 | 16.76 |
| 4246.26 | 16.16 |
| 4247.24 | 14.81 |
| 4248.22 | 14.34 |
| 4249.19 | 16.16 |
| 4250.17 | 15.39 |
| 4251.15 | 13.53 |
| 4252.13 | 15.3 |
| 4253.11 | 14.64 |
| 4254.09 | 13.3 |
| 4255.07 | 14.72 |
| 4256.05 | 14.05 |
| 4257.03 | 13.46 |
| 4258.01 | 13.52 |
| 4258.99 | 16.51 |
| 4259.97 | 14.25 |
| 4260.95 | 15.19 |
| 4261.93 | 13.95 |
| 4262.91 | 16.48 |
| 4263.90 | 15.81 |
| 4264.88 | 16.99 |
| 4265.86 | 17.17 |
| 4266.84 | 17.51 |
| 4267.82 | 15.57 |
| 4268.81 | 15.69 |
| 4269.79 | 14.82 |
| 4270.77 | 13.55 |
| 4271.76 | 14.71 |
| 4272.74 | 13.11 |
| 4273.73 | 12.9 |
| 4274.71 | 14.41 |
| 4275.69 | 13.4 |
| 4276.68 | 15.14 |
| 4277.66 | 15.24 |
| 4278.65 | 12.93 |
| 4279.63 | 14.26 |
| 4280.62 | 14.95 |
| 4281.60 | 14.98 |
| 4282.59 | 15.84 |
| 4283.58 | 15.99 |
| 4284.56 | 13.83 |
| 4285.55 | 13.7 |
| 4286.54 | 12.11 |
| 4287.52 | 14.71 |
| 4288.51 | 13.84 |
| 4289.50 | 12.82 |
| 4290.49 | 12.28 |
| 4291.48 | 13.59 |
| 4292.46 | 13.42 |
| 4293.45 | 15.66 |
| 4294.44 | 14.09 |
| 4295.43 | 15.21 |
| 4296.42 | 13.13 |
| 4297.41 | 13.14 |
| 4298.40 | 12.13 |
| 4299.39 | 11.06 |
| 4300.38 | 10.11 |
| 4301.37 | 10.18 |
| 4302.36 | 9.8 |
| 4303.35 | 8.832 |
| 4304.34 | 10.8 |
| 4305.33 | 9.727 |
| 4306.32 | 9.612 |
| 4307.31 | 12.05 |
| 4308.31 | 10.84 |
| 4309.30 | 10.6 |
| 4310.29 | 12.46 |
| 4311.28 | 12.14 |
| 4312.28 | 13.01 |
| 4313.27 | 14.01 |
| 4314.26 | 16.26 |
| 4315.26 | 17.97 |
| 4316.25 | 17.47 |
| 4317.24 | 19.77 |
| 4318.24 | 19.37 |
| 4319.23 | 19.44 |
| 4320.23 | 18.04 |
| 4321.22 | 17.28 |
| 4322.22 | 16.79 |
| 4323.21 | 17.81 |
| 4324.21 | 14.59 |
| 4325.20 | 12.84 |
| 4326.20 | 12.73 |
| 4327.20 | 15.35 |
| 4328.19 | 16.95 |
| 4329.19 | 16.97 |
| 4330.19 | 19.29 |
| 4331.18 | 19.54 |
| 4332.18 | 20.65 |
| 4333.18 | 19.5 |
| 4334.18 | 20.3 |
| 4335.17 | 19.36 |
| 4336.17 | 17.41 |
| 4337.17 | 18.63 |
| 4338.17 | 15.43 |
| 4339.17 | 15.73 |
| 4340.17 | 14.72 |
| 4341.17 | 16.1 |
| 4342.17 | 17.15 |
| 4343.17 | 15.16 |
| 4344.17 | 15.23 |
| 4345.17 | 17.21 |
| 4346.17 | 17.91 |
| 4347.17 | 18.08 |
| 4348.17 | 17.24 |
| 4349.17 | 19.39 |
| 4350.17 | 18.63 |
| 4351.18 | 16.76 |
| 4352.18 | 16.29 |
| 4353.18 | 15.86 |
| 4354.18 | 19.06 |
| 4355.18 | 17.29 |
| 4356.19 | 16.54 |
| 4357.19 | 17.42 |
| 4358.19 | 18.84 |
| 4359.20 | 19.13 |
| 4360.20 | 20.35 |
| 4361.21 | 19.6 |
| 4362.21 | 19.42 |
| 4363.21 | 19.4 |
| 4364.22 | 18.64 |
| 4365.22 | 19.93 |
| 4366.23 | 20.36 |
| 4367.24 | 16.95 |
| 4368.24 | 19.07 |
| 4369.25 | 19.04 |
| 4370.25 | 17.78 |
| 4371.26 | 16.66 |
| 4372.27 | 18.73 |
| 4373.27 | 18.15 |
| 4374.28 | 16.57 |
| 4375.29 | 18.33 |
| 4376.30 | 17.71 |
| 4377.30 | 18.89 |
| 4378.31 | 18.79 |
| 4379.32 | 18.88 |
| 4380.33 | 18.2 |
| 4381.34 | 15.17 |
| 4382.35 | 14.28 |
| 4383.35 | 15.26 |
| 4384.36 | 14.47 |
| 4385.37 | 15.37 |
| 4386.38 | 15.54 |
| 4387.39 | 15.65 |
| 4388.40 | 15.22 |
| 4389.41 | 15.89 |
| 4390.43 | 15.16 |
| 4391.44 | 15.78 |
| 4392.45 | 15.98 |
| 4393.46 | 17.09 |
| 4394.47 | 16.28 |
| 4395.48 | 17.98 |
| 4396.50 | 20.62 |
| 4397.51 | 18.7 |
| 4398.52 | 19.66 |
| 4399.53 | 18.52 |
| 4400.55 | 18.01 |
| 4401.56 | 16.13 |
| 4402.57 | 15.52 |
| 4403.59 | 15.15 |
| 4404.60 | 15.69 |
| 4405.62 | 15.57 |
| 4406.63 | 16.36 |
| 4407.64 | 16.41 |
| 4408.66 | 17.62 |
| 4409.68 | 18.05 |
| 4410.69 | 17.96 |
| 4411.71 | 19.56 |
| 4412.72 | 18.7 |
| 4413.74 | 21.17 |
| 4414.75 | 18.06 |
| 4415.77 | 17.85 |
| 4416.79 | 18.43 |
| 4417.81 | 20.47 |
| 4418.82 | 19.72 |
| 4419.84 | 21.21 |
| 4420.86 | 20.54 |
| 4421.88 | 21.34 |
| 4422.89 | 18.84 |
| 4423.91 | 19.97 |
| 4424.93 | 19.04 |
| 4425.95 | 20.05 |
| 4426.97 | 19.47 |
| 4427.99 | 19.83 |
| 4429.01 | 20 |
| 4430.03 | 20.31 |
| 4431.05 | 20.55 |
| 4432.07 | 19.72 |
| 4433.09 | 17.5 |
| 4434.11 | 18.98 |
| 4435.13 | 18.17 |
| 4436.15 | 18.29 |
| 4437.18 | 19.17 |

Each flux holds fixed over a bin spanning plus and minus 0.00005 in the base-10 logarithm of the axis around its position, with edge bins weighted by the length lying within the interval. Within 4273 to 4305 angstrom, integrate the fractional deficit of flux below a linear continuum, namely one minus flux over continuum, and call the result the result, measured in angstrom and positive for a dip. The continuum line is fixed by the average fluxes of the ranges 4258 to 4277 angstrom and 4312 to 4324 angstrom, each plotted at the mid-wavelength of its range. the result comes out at 5.5 angstrom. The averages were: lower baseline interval 15.1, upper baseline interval 17.3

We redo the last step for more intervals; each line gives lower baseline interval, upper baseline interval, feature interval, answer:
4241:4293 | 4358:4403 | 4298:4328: 4.0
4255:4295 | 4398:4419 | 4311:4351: -2.8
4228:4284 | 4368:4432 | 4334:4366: -1.7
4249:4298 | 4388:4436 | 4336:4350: -0.4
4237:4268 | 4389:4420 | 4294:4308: 4.1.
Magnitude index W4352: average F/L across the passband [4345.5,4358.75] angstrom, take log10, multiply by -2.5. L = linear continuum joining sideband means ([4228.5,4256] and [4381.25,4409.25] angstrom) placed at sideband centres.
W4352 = -0.10 mag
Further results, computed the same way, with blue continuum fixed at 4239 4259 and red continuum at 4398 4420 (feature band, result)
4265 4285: 0.05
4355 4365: -0.10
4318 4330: -0.01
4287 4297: 0.15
